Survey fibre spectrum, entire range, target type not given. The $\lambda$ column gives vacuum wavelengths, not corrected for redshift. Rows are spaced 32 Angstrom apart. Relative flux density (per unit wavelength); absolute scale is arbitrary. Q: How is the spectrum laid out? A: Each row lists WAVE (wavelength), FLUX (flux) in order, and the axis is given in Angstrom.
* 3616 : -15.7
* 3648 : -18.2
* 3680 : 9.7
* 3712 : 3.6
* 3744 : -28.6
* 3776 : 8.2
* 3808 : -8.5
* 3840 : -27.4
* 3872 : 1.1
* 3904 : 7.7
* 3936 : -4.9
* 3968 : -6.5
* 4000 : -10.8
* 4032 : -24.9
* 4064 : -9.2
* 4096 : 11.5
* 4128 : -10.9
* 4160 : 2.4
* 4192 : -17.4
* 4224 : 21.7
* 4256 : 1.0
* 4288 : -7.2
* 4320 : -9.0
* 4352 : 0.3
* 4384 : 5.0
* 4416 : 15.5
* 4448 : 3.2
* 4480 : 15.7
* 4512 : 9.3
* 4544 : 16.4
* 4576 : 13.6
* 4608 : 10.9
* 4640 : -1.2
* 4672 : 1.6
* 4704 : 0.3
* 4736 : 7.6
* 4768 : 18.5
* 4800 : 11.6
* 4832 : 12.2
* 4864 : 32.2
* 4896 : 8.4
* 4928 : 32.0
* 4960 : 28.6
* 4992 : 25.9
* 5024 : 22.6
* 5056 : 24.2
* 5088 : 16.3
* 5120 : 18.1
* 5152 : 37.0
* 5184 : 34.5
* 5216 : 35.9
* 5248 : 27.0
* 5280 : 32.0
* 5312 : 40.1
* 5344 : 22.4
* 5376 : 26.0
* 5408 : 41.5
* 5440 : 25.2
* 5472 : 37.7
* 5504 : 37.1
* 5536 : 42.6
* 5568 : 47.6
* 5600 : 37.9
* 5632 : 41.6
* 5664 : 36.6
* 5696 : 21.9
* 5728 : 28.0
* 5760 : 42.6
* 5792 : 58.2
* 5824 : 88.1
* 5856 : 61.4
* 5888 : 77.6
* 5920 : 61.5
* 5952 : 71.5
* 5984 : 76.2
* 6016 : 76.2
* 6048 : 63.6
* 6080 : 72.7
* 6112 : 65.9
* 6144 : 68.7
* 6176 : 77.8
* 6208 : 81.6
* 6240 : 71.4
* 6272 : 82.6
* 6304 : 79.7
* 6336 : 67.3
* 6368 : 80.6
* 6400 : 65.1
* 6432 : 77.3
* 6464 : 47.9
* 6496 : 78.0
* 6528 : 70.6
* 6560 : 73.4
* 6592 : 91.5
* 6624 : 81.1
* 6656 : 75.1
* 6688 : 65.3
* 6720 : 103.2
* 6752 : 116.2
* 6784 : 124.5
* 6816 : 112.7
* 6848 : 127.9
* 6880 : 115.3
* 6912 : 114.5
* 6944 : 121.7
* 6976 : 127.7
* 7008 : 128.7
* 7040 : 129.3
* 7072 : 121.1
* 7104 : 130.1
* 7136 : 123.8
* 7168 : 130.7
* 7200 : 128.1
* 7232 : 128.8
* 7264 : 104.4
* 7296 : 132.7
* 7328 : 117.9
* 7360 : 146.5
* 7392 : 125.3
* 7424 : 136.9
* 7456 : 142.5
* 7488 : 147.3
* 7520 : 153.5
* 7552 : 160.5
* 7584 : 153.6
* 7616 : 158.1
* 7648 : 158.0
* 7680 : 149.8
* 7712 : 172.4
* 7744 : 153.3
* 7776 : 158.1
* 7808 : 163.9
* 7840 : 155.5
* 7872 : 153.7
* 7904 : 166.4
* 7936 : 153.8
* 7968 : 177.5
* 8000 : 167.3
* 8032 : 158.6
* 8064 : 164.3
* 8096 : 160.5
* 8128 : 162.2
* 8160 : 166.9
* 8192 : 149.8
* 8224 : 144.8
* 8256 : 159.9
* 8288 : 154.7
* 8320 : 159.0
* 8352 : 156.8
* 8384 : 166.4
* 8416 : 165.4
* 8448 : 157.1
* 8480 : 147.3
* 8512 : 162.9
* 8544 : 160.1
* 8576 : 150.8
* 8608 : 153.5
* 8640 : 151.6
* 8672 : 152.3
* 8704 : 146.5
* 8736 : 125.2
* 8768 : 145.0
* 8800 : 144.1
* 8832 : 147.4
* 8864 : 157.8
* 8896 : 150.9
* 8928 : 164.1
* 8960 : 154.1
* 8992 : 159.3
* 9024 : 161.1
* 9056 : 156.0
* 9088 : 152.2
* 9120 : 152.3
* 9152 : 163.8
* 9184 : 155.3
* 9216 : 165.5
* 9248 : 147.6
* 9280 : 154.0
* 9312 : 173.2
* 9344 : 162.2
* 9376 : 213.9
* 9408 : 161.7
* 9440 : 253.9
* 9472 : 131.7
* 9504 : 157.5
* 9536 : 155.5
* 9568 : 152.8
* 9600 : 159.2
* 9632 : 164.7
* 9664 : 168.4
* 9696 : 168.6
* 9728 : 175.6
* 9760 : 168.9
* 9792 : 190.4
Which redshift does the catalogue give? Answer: 0.687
